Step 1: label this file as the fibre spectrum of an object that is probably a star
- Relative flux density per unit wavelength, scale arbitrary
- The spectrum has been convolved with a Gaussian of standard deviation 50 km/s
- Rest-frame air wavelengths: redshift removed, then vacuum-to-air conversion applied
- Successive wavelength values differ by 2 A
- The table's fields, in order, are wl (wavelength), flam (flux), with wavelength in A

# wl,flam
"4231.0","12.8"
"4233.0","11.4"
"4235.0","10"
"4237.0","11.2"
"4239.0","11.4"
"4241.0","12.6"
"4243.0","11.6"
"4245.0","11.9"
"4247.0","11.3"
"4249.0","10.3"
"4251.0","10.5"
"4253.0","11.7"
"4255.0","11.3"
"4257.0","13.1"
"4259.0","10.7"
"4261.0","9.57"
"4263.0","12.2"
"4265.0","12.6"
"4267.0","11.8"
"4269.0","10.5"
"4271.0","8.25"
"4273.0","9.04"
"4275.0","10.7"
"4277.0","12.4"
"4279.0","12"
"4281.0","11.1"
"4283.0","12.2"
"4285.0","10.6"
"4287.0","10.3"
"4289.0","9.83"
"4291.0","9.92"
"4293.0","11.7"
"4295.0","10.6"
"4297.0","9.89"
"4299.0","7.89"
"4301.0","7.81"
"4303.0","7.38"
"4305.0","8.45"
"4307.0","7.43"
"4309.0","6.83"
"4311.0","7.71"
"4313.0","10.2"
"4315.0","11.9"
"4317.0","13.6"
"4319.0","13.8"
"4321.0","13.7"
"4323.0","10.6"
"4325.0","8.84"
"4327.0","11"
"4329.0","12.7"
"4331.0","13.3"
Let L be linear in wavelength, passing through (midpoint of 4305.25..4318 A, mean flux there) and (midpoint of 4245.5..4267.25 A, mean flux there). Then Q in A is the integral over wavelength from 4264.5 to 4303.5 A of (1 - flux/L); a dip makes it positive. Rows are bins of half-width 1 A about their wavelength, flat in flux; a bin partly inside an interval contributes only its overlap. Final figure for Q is 0.5 A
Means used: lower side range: 11.4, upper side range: 9.54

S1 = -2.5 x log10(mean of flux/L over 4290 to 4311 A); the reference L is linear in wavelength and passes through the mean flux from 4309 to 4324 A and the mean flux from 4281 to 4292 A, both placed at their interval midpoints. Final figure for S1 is 0.24 mag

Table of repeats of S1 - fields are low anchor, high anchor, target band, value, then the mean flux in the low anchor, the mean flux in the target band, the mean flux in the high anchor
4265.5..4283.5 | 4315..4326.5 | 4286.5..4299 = 0.12 mag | 10.9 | 10.2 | 12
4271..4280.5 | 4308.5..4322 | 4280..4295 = 0.01 mag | 10.7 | 10.8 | 11.3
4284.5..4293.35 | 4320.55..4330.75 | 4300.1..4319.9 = 0.16 mag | 10.4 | 9.5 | 11.4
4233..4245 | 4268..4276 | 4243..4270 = -0.09 mag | 11.4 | 11.4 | 9.62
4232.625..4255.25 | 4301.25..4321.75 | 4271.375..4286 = -0.04 mag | 11.3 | 11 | 9.97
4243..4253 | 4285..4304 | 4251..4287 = -0.07 mag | 11.1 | 11.1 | 9.54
